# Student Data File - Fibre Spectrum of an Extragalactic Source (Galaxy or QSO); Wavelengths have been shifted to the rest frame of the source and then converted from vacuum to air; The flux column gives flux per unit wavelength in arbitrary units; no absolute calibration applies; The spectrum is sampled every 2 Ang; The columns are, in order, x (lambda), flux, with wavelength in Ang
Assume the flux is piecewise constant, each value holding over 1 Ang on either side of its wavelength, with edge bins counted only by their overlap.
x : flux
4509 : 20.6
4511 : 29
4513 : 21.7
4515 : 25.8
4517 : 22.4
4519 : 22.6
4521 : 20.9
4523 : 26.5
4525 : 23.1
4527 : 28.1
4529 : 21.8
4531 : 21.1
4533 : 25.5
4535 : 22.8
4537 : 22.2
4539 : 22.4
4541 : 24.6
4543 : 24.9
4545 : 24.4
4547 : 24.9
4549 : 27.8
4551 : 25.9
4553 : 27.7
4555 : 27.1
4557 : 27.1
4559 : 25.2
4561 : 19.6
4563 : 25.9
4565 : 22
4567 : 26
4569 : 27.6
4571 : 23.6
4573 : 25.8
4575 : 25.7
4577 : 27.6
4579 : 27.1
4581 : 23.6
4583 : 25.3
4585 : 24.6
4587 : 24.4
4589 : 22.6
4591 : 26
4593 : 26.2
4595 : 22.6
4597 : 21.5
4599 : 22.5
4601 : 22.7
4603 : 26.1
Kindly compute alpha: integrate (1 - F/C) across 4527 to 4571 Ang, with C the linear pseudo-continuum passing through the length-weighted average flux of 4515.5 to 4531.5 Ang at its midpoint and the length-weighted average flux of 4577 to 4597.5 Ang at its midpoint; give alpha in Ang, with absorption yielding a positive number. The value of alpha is -1.3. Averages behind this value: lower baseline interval 23.5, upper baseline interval 24.6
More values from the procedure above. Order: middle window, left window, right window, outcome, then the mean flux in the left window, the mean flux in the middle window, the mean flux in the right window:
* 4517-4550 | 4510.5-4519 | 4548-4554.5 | 2.3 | 24.2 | 23.9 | 27.1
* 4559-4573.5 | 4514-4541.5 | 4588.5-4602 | -0.5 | 23.5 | 24.4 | 23.5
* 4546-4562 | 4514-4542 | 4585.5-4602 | -1.4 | 23.6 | 25.7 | 23.6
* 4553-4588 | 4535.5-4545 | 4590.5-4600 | -2.4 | 23.6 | 25.3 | 23.6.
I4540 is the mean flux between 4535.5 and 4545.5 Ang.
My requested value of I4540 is 23.6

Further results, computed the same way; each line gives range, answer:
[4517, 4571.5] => 24.5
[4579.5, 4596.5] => 24.4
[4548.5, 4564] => 25.7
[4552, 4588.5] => 25.3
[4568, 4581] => 26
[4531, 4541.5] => 23.2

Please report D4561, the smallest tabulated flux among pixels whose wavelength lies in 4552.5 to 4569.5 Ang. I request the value 19.6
